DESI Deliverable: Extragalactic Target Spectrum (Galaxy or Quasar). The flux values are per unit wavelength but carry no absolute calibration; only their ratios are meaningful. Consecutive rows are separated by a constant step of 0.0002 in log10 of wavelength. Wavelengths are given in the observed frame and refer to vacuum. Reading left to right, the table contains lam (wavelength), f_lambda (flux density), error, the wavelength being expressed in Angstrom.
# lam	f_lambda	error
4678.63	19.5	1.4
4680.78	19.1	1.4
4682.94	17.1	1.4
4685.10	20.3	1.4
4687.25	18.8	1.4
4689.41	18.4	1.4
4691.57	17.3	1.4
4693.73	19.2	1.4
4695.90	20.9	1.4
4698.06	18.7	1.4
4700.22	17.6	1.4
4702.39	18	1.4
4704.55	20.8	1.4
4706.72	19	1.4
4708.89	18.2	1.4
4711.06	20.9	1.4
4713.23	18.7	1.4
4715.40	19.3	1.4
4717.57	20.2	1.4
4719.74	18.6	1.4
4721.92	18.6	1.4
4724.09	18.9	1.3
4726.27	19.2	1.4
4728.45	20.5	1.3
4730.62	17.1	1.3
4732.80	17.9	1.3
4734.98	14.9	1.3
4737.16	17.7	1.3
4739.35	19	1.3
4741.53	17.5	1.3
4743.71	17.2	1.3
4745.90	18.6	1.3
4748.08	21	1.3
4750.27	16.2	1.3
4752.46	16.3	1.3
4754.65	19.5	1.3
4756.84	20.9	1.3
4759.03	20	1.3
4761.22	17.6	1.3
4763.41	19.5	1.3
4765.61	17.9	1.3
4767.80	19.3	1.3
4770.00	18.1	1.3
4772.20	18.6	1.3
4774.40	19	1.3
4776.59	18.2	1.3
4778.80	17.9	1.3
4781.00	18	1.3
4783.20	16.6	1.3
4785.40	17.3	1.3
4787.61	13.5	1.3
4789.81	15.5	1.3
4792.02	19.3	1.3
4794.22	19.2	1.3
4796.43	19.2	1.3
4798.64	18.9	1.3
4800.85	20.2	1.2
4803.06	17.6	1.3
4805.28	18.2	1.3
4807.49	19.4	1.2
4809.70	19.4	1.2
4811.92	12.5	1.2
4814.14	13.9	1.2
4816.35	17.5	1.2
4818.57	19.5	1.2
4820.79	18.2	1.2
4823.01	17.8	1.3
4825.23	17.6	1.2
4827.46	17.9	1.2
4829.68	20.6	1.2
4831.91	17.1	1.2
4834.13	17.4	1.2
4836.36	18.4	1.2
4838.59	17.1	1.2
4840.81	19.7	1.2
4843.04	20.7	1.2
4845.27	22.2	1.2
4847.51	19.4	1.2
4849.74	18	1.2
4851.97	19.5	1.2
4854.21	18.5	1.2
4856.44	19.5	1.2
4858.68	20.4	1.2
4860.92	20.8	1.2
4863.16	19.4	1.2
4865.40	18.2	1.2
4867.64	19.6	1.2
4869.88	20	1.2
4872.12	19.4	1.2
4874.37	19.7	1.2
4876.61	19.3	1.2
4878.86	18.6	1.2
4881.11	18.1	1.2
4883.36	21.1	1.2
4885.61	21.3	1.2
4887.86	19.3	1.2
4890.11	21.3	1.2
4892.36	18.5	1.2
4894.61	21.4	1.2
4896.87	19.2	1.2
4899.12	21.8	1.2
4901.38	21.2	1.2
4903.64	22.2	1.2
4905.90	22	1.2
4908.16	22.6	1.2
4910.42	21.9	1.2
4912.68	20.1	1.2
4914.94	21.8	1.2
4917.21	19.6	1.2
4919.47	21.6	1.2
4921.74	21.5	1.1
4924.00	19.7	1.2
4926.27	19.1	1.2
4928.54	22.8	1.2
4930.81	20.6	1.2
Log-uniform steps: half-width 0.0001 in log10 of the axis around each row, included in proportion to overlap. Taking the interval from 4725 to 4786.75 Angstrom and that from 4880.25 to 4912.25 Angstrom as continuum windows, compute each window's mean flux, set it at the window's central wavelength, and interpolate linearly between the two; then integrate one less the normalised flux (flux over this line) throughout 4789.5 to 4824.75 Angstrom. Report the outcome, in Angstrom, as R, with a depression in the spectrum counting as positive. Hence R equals 2.30 Angstrom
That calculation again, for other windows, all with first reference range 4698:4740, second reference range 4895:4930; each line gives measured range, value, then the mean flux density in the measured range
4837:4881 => 2.2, 19.4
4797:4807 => 0.5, 18.8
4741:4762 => 0.6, 18.5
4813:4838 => 2.8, 17.8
